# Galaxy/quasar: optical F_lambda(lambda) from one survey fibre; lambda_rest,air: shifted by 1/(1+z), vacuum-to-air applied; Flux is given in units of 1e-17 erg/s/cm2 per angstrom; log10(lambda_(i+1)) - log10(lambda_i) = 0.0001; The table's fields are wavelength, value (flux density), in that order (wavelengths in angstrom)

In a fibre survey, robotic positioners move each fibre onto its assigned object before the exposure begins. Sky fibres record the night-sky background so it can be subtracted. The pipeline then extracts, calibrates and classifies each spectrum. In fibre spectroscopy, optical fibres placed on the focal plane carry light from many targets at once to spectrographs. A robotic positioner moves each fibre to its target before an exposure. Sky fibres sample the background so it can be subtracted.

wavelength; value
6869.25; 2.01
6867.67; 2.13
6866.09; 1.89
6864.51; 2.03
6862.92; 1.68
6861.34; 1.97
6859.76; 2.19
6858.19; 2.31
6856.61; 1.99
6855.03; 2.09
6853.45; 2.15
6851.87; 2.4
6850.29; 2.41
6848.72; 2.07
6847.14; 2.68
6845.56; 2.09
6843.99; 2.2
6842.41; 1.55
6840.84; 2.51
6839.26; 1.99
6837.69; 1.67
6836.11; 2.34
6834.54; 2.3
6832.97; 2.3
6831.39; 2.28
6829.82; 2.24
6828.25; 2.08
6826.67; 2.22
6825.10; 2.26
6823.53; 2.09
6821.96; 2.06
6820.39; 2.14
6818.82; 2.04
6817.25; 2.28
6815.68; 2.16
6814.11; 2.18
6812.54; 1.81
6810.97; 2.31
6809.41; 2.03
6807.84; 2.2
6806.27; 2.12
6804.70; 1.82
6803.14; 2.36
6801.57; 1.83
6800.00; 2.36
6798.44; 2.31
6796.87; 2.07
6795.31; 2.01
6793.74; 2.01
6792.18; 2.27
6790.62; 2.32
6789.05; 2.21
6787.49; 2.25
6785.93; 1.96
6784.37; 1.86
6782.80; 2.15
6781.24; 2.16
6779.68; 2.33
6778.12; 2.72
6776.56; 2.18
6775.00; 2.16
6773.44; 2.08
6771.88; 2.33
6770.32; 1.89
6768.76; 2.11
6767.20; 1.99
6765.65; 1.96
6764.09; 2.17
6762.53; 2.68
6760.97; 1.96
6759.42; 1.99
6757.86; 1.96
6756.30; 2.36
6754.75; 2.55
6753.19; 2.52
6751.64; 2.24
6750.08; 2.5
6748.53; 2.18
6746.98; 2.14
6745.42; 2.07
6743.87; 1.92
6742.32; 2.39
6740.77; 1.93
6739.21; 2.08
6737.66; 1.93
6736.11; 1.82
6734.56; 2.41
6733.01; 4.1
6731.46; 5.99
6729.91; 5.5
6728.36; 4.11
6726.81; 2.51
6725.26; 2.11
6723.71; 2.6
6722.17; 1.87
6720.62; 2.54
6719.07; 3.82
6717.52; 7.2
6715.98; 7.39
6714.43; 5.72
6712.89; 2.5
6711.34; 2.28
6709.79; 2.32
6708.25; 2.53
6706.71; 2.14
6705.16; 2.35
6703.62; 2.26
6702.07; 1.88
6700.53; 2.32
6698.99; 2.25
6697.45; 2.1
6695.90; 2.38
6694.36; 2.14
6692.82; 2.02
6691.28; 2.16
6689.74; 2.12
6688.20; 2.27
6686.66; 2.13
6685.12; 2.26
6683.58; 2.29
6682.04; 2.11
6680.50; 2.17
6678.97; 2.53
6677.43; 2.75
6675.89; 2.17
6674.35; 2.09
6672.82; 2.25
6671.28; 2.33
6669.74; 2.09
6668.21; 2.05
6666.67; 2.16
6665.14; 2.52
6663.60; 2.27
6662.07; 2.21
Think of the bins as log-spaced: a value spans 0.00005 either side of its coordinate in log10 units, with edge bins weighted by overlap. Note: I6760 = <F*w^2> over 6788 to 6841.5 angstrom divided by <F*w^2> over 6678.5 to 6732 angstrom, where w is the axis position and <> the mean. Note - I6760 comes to 0.8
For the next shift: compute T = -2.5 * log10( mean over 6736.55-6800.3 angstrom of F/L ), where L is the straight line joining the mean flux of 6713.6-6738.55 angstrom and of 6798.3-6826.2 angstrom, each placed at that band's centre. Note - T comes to 0.332 mag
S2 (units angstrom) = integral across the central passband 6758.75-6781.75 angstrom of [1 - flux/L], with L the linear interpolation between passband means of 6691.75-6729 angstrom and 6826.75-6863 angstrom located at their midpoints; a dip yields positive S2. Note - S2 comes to 3.7 angstrom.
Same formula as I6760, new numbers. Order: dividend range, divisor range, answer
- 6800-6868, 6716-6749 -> 0.70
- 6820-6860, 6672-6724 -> 0.84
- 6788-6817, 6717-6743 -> 0.68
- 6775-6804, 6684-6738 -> 0.75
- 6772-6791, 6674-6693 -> 1.01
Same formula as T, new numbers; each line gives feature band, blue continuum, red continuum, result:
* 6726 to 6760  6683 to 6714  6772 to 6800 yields -0.20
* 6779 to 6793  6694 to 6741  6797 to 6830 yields 0.11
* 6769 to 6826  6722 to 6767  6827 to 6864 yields 0.10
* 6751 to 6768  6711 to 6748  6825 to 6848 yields 0.32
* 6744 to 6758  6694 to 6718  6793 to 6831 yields 0.17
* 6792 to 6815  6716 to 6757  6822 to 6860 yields 0.17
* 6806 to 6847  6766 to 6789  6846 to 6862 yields 0.03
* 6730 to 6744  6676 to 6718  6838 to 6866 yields -0.13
